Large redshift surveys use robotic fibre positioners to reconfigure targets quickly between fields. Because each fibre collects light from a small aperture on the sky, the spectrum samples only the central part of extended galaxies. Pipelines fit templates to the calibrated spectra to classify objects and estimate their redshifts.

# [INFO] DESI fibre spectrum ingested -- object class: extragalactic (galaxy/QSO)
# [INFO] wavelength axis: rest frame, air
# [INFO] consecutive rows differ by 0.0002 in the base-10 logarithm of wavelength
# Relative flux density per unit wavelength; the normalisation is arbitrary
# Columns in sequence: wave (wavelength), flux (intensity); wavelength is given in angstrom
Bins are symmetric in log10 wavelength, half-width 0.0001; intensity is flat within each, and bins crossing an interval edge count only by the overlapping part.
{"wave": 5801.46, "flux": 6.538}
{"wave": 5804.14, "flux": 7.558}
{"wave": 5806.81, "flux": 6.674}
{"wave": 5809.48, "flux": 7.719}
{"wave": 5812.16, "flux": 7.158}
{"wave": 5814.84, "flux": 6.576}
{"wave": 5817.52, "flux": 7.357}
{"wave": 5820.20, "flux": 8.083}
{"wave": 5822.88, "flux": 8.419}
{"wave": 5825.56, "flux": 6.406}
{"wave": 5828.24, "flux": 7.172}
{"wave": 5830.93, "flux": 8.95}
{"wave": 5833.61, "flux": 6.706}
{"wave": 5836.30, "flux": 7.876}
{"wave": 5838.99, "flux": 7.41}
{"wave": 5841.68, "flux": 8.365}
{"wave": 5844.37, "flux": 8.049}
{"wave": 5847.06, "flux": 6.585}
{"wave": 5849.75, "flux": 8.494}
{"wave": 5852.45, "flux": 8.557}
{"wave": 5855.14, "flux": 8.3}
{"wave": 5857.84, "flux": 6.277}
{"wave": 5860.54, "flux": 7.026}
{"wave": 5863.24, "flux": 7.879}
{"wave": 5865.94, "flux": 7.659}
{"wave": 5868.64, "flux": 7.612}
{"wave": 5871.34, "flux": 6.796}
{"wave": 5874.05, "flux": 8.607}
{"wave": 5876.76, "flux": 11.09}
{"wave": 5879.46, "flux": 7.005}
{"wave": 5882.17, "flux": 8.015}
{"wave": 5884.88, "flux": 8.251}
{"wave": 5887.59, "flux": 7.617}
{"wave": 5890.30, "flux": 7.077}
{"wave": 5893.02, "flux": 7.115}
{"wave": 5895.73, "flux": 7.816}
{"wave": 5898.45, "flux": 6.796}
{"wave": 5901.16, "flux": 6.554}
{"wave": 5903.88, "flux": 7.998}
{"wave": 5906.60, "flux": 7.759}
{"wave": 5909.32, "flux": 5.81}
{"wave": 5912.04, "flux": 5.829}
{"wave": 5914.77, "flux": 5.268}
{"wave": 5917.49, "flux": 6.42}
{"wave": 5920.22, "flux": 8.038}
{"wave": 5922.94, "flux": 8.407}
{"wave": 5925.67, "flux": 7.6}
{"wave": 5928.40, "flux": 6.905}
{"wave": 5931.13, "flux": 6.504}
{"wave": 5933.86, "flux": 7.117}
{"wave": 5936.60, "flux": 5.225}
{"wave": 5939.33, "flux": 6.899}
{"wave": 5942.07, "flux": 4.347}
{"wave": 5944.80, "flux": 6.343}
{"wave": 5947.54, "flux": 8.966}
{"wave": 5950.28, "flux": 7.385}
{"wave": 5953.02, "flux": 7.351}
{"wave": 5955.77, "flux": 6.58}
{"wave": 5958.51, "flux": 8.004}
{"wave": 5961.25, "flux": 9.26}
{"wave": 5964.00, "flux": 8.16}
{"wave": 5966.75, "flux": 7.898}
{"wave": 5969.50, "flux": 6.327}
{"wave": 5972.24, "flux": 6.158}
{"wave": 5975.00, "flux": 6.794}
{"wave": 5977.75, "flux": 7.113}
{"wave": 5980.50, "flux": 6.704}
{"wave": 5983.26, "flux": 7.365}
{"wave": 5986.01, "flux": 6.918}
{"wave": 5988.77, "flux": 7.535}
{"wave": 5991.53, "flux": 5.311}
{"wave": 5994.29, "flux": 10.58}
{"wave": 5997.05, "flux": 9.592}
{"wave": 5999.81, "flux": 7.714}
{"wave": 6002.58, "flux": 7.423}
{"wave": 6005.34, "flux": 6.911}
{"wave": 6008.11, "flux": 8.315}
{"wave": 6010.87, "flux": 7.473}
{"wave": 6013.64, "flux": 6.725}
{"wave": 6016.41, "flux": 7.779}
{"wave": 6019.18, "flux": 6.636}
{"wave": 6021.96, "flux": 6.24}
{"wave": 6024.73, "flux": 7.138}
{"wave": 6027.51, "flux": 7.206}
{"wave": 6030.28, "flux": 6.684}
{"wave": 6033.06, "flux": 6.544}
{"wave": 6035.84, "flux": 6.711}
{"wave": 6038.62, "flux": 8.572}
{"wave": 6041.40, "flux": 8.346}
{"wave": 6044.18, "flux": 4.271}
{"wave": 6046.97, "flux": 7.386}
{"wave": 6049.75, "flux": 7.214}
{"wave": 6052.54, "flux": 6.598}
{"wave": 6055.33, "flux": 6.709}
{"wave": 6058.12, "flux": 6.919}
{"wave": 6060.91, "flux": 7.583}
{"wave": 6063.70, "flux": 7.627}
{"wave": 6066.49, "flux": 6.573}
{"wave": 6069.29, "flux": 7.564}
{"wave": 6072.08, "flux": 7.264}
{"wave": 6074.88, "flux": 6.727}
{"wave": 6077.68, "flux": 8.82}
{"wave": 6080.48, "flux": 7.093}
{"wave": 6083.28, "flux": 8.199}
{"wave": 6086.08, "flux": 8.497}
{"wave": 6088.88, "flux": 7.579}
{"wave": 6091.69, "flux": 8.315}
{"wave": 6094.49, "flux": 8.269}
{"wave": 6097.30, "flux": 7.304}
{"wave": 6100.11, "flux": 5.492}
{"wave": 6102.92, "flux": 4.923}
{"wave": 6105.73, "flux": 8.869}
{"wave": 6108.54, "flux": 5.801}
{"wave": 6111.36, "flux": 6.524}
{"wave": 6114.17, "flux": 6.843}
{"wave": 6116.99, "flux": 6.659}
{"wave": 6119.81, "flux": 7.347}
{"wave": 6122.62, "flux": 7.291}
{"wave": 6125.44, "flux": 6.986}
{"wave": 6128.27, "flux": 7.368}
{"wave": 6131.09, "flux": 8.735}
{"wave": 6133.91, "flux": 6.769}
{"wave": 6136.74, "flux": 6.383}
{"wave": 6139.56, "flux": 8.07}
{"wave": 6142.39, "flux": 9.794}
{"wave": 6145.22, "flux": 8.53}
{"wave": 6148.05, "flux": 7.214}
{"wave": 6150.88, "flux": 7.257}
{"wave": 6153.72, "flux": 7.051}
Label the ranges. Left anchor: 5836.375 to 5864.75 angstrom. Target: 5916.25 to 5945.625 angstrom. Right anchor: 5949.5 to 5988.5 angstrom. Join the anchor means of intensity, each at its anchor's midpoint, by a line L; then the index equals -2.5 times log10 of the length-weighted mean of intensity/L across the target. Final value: 0.11 mag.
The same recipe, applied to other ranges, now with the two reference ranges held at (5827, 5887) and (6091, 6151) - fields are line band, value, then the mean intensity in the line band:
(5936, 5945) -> 0.329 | 5.67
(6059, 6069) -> 0.021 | 7.28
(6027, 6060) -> 0.080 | 6.93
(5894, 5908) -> 0.055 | 7.38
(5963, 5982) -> 0.090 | 7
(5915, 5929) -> 0.055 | 7.33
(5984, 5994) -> 0.074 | 7.07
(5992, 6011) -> -0.090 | 8.2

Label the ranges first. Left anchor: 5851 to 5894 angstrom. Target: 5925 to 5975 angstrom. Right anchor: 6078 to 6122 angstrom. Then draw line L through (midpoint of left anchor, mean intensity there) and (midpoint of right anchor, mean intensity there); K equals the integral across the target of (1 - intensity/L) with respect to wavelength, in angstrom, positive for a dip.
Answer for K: 3.7 angstrom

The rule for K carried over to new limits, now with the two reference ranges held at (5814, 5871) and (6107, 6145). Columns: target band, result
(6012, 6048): 2.3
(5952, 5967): -0.8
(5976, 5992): 1.2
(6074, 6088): -1.0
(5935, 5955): 2.3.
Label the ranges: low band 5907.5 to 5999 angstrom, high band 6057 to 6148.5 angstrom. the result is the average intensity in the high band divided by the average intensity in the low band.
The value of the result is 1.04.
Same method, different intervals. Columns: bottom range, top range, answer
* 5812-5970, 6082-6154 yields 1.00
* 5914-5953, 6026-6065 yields 1.02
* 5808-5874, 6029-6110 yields 0.95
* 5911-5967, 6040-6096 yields 1.04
